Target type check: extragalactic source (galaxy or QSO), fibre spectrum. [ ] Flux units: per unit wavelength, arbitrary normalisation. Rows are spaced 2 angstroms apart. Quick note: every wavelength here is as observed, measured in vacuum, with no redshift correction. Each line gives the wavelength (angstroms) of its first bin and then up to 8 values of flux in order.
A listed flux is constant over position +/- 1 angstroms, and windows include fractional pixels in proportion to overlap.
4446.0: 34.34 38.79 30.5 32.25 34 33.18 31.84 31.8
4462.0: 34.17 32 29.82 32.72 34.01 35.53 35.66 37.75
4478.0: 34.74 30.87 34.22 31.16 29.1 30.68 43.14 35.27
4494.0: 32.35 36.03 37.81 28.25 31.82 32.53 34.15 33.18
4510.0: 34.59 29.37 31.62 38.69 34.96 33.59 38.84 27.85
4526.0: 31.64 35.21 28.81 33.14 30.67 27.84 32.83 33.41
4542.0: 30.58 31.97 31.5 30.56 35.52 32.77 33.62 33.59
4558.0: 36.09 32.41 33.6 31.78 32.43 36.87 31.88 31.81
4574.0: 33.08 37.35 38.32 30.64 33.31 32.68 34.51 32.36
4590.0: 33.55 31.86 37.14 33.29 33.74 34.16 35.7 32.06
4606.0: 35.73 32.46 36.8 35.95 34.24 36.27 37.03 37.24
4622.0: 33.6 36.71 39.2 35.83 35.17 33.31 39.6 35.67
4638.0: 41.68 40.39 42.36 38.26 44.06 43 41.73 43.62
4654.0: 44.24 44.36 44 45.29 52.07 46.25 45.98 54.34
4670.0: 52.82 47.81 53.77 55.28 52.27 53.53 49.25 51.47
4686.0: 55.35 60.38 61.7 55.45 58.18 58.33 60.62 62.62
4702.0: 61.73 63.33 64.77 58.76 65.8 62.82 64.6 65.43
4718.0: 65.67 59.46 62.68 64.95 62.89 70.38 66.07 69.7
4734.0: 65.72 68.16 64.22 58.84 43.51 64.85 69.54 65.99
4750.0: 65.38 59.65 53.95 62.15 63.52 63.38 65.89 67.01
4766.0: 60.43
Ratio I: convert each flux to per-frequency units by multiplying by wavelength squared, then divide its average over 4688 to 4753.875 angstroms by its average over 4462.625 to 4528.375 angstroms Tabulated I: 2.1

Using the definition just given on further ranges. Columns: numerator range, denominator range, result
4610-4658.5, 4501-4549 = 1.26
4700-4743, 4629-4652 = 1.65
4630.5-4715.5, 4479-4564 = 1.66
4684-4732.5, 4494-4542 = 2.06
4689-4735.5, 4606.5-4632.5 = 1.84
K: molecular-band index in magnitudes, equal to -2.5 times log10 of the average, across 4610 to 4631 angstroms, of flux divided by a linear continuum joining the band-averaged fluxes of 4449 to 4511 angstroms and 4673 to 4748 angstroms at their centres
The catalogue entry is 0.36 mag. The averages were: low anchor 33.4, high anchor 60.9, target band 36.2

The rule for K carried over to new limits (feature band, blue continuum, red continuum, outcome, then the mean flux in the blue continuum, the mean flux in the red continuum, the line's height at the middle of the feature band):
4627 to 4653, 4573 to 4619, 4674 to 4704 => 0.14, 34.4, 57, 45.1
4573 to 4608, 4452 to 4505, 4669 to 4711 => 0.33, 33.5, 57.3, 46.1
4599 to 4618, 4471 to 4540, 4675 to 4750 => 0.33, 33.4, 61.3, 47.2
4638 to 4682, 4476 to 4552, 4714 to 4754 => 0.14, 33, 63.6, 53.3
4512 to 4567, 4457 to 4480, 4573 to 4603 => 0.04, 33.5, 34.1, 33.9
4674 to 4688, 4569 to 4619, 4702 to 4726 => 0.04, 34.2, 63.4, 55.4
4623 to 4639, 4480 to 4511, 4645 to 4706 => 0.27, 33.5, 52.3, 47.7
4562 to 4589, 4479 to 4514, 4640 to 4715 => 0.23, 33.2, 52.8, 41.7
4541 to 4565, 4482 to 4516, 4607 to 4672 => 0.11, 33.4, 40.8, 36.3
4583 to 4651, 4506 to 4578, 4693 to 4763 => 0.23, 33.1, 63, 45.1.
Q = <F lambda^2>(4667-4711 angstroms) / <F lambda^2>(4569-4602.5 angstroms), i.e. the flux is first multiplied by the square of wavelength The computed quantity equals 1.8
